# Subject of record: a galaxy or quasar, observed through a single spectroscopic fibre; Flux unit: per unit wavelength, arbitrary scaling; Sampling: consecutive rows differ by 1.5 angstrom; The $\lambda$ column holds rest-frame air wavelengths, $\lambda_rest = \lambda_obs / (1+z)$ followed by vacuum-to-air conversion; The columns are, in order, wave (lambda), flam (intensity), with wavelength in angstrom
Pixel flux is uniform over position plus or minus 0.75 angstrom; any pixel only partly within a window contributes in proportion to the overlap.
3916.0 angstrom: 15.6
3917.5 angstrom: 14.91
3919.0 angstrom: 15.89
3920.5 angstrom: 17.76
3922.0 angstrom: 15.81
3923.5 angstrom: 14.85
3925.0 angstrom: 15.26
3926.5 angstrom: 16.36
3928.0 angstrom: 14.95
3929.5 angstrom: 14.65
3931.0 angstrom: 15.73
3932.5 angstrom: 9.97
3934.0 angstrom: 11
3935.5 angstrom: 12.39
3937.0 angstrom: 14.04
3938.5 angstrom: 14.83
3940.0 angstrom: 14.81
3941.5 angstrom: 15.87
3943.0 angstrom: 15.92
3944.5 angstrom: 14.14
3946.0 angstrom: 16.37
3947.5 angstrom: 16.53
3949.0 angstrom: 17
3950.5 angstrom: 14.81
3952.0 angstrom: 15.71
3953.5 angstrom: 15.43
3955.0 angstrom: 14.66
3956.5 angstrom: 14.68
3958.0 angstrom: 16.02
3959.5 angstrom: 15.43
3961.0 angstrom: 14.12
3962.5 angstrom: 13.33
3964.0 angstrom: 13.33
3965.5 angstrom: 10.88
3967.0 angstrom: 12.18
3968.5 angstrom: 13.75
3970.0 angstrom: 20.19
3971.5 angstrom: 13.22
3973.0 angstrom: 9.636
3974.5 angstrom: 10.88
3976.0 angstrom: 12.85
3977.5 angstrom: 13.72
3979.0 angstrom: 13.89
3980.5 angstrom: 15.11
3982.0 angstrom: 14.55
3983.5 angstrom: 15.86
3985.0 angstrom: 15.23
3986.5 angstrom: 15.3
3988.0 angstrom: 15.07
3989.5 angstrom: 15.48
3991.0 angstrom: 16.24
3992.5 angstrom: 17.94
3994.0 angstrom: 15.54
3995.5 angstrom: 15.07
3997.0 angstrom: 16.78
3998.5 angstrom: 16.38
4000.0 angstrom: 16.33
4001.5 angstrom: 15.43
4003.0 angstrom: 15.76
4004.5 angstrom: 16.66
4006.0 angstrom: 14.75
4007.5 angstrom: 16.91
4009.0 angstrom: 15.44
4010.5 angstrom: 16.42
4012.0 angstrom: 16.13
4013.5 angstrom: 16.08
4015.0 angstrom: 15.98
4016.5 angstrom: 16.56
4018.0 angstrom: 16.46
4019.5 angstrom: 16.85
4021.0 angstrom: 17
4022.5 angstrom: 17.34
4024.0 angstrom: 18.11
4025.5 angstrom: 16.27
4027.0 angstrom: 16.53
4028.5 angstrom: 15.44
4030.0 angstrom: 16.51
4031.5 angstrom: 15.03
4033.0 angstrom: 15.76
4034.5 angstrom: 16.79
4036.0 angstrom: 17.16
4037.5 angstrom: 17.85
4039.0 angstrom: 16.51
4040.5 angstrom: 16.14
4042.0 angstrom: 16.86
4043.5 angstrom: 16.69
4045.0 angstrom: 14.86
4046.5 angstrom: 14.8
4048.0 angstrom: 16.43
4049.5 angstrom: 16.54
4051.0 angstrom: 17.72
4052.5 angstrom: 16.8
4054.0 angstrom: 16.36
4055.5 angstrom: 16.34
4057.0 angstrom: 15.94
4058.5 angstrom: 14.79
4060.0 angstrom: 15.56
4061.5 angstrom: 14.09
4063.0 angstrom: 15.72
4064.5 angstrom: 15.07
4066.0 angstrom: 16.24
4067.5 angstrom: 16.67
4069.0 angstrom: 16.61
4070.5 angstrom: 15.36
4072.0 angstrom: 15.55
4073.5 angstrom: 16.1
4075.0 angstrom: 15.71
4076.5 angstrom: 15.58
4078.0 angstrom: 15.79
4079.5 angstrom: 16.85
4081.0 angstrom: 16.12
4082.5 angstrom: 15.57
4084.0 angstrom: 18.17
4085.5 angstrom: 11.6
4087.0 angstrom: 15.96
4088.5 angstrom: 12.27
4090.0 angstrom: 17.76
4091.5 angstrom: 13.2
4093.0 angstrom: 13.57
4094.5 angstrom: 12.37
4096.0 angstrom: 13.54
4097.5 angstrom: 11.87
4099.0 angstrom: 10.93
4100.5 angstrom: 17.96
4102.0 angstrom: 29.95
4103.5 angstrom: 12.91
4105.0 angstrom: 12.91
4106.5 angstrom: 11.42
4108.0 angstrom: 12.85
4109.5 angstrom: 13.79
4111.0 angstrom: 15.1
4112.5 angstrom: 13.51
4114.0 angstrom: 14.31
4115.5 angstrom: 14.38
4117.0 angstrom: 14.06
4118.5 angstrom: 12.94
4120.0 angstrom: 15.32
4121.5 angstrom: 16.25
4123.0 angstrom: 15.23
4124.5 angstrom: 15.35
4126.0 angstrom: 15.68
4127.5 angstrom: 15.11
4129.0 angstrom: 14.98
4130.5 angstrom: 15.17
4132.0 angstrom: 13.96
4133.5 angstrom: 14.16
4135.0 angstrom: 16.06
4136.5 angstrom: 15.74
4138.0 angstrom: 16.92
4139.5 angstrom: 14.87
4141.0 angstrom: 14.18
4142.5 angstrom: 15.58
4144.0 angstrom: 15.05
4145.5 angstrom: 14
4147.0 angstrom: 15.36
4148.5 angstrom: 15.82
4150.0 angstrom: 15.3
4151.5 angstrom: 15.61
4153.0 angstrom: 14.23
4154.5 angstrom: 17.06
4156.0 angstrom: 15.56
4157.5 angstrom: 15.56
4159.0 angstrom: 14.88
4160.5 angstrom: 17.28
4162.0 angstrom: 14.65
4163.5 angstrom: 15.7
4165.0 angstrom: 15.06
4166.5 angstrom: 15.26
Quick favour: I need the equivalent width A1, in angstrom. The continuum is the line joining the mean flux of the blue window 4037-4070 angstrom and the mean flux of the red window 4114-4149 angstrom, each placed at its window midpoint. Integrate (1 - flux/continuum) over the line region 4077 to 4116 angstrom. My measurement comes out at 1.79 angstrom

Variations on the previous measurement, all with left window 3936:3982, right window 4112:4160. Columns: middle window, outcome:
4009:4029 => -2.5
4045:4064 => -1.4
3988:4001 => -1.4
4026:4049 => -2.3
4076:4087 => -0.6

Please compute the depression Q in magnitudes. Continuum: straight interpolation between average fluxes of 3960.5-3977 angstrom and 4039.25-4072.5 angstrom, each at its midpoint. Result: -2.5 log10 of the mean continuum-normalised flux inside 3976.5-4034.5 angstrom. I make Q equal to -0.12 mag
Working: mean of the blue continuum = 13.1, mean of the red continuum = 16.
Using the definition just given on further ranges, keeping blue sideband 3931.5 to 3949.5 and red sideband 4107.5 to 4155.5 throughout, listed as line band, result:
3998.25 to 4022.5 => -0.12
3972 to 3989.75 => 0.05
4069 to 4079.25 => -0.07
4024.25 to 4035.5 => -0.11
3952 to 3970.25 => 0.00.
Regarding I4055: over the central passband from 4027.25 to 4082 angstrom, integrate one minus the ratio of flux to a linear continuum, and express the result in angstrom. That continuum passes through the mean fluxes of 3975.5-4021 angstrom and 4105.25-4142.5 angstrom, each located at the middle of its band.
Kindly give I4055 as -3.0 angstrom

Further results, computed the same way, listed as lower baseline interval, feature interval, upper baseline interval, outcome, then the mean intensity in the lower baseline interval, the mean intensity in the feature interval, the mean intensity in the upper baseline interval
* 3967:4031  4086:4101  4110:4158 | 1.4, 15.6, 13.8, 15.1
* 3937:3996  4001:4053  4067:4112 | -5.0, 14.7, 16.4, 15.1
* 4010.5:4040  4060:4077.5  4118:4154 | 0.3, 16.5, 15.7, 15.1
